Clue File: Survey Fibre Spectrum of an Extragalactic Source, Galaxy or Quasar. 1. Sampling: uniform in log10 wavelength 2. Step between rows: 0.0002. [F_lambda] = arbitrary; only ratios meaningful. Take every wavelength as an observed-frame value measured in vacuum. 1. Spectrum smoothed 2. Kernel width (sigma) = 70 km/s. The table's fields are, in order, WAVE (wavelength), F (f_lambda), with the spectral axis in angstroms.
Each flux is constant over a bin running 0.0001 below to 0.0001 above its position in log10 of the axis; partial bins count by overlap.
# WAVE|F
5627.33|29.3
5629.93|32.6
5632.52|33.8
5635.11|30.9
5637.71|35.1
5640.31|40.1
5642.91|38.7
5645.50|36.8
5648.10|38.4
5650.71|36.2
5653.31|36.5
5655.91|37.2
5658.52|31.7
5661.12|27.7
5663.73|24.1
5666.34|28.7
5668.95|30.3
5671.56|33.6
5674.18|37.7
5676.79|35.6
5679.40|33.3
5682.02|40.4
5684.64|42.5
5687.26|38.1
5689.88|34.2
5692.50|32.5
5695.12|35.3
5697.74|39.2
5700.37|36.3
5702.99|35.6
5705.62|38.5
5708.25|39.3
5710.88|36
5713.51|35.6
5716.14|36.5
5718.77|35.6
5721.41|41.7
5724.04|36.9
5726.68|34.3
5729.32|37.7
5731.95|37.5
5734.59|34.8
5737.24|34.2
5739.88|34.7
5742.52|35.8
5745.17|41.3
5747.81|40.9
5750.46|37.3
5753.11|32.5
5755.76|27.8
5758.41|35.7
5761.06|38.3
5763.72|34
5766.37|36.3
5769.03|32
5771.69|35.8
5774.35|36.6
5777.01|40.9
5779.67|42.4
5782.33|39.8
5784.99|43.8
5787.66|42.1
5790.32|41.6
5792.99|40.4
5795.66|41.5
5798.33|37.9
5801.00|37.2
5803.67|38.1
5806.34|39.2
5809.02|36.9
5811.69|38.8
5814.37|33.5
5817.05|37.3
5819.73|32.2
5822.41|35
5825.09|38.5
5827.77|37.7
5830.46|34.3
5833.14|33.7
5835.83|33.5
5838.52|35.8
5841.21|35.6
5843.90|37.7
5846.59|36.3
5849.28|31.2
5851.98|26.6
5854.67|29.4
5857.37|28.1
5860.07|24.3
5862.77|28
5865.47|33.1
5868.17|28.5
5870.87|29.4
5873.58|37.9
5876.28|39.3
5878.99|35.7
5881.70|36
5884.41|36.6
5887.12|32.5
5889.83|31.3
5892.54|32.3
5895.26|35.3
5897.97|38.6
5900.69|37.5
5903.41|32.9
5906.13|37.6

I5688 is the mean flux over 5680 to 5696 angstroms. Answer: 37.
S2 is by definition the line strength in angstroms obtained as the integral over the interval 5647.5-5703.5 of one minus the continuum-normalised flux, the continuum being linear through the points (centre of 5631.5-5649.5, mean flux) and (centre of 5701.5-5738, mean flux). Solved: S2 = 2.73 angstroms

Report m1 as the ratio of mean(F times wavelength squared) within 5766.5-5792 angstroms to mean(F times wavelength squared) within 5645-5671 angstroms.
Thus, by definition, 1.26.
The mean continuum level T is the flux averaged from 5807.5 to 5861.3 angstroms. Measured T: 33.8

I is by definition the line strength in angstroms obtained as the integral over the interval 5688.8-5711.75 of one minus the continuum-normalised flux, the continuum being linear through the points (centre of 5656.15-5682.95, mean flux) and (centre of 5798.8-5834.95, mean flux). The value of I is -2.2 angstroms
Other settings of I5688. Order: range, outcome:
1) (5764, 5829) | 38.1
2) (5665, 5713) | 35.9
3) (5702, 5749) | 37.1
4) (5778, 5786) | 41.9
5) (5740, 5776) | 35.7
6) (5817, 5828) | 35.9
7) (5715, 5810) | 37.5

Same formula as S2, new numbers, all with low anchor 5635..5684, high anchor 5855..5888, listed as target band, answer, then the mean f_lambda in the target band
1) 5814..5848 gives -2.8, 35.5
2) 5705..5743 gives -3.0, 36.6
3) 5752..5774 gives -0.5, 34.2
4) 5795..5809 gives -2.3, 38.5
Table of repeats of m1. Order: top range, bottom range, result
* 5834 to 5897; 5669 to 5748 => 0.94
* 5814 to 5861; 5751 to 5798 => 0.91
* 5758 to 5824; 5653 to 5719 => 1.12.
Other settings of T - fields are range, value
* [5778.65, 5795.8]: 41.7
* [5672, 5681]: 35.5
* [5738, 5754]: 37.1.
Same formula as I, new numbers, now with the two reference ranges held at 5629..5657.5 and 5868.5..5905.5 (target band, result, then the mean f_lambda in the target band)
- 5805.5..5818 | -0.6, 37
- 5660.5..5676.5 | 2.3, 30.8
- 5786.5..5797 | -1.8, 41.4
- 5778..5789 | -2.1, 42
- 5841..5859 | 1.7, 31.8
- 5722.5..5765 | -0.4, 35.9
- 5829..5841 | 0.2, 34.5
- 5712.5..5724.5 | -0.6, 37.3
